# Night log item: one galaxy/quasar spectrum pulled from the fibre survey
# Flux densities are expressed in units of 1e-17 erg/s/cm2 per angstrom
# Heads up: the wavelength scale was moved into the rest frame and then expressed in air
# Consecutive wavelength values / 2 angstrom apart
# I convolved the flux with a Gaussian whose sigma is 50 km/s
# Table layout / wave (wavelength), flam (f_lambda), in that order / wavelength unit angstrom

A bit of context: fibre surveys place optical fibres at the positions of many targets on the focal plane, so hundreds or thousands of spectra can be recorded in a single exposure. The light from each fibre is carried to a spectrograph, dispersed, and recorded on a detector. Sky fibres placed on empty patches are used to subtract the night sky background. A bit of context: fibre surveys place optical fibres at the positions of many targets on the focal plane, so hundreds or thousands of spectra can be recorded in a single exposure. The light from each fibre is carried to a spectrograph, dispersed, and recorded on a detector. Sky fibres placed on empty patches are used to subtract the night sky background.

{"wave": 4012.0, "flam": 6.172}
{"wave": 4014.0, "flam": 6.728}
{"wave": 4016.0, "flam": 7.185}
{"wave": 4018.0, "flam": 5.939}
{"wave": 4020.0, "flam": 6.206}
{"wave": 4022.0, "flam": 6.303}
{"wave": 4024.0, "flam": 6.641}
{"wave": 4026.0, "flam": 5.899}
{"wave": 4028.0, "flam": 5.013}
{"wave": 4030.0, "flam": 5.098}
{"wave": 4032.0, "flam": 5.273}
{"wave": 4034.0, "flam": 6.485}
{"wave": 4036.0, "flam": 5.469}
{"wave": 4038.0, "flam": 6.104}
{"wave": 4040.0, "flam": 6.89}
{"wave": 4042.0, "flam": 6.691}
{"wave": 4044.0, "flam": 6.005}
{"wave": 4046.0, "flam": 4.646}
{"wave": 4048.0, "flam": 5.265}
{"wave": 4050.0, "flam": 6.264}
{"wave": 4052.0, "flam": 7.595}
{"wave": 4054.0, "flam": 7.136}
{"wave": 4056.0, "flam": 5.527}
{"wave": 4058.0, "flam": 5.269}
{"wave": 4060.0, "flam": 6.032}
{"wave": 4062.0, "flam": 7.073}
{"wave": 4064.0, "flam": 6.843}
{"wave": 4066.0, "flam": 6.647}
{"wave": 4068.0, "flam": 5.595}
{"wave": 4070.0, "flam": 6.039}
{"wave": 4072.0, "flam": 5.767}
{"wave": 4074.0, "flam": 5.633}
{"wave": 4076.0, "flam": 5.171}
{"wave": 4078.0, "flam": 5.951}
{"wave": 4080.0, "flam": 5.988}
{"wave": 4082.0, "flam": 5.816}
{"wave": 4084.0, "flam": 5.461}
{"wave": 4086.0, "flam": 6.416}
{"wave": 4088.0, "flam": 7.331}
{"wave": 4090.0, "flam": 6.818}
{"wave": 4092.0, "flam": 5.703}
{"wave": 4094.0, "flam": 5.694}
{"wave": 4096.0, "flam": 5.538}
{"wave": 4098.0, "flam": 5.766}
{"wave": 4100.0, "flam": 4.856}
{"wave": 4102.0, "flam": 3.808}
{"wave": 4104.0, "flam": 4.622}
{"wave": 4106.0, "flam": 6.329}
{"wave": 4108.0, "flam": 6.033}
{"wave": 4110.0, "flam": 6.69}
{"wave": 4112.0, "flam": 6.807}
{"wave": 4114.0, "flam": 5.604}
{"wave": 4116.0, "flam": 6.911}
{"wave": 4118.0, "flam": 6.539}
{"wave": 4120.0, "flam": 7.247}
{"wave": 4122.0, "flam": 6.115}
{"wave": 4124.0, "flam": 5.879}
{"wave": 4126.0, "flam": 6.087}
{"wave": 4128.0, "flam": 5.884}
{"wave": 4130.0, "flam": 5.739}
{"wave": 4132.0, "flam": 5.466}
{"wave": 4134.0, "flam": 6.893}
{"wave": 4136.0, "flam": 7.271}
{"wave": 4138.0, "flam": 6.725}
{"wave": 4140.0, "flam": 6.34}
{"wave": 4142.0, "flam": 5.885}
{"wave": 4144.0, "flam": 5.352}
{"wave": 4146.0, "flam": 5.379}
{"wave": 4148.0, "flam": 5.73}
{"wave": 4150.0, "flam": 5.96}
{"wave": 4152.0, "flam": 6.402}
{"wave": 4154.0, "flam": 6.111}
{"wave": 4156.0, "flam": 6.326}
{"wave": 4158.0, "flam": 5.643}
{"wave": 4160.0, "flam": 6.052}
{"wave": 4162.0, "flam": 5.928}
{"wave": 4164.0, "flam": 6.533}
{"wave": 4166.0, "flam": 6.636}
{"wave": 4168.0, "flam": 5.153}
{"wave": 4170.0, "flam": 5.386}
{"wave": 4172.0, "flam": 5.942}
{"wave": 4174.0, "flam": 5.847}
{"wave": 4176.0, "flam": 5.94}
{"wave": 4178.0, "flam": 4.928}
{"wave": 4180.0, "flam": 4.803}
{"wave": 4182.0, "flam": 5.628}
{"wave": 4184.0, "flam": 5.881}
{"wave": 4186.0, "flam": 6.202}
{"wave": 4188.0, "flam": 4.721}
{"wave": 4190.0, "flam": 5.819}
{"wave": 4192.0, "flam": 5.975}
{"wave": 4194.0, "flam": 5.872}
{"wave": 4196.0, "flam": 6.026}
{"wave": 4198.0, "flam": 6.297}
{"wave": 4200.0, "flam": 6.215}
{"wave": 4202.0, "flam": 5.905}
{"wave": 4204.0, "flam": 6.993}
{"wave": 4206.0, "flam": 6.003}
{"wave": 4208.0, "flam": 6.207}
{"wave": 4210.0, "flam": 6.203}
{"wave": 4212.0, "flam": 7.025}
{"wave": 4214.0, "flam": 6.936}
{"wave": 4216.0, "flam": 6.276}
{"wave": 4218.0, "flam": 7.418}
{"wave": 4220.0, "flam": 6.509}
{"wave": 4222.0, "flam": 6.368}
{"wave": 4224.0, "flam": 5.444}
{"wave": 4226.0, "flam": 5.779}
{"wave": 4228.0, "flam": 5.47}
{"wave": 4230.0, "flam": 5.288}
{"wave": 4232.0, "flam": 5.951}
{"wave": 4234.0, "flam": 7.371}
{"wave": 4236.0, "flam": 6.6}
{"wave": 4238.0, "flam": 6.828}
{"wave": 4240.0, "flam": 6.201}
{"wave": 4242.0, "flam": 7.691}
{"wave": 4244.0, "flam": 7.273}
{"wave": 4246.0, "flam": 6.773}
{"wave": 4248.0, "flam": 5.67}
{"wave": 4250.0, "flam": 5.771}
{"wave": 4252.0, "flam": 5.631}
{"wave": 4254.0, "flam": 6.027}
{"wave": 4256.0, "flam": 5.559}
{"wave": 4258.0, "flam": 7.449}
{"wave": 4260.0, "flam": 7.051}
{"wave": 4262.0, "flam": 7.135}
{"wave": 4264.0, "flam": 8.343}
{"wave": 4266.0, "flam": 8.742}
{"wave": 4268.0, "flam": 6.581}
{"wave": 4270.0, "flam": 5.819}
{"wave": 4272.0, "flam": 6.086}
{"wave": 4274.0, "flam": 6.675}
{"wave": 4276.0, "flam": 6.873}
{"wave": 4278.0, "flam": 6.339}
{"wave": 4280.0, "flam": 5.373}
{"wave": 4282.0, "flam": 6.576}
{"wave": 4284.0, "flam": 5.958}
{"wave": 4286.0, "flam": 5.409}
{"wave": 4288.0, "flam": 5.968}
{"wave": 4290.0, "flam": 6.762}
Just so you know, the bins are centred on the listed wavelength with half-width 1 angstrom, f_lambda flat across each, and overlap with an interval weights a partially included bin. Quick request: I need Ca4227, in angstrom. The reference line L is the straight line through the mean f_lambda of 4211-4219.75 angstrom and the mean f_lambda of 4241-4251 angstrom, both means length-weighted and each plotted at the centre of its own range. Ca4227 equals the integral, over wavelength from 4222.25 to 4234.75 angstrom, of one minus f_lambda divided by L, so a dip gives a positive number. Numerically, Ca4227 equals 1.64 angstrom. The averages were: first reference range 6.88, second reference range 6.64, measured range 5.88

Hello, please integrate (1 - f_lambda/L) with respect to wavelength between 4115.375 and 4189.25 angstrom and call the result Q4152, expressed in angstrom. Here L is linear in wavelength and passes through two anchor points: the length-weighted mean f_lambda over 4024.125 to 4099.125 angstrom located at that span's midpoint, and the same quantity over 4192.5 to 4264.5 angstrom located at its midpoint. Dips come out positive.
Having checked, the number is 2.90 angstrom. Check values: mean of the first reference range 6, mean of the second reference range 6.42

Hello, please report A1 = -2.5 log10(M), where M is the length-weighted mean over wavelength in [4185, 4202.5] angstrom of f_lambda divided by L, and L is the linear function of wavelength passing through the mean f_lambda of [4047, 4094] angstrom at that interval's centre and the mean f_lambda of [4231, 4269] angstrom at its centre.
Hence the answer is 0.12 mag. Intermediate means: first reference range 6.14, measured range 5.89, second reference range 6.77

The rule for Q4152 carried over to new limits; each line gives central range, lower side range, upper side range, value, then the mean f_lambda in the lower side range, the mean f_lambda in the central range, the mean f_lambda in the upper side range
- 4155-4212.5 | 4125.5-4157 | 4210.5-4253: 2.9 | 6.1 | 5.92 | 6.39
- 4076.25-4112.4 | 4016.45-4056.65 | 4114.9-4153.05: 1.7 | 6.04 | 5.84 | 6.2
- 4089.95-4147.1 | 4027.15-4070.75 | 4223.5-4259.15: 1.4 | 6.05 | 5.99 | 6.28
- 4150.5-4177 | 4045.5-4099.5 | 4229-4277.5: 1.5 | 6.04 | 5.99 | 6.64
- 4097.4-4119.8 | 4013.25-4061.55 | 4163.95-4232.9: 0.6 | 6.08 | 5.87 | 5.98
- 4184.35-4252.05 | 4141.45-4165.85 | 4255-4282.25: 1.6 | 5.97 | 6.26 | 6.76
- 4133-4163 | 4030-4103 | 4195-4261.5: 0.1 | 5.95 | 6.13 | 6.38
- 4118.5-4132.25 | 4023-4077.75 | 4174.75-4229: -0.2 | 6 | 6.11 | 6.03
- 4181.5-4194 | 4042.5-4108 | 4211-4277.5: 1.2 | 5.9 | 5.72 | 6.56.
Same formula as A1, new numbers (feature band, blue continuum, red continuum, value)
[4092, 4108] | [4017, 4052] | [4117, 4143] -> 0.17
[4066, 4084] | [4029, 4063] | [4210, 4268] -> 0.06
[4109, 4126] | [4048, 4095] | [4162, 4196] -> -0.09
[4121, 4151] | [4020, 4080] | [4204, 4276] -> 0.04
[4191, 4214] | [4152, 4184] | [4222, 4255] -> -0.04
